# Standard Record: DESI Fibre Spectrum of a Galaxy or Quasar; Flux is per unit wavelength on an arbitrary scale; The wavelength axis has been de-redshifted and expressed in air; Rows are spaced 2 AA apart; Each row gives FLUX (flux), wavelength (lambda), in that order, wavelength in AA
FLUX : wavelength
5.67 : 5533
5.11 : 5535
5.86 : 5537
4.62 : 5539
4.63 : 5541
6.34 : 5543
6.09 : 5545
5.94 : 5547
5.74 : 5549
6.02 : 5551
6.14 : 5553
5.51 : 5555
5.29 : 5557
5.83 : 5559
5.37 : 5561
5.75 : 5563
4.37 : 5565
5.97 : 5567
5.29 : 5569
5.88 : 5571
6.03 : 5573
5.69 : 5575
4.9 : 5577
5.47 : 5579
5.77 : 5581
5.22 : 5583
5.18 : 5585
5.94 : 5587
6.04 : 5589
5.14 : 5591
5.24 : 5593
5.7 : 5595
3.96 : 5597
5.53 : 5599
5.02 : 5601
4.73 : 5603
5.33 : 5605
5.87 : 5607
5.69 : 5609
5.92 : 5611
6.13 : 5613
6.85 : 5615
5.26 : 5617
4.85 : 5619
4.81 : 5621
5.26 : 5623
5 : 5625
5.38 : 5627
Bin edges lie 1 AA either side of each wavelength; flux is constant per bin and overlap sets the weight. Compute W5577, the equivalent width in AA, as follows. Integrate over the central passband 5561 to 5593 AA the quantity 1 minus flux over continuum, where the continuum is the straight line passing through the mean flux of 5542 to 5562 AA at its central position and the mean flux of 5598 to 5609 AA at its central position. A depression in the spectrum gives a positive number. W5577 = 0.5 AA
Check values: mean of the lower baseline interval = 5.83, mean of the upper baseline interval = 5.33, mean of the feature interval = 5.5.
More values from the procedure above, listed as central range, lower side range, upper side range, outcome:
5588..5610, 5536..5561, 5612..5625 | 0.9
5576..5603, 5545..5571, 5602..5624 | 1.3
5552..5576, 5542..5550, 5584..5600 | 0.7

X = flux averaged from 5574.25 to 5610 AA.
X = 5.35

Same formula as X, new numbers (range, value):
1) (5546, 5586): 5.57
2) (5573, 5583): 5.49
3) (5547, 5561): 5.74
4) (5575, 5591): 5.49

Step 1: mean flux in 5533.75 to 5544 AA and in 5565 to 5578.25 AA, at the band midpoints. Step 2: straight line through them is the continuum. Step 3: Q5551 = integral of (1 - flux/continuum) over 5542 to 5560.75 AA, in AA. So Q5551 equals -1.6 AA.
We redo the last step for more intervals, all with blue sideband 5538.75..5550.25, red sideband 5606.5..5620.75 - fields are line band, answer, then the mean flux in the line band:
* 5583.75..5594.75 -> 0.4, 5.51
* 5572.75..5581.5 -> 0.2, 5.52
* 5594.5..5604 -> 1.3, 4.95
